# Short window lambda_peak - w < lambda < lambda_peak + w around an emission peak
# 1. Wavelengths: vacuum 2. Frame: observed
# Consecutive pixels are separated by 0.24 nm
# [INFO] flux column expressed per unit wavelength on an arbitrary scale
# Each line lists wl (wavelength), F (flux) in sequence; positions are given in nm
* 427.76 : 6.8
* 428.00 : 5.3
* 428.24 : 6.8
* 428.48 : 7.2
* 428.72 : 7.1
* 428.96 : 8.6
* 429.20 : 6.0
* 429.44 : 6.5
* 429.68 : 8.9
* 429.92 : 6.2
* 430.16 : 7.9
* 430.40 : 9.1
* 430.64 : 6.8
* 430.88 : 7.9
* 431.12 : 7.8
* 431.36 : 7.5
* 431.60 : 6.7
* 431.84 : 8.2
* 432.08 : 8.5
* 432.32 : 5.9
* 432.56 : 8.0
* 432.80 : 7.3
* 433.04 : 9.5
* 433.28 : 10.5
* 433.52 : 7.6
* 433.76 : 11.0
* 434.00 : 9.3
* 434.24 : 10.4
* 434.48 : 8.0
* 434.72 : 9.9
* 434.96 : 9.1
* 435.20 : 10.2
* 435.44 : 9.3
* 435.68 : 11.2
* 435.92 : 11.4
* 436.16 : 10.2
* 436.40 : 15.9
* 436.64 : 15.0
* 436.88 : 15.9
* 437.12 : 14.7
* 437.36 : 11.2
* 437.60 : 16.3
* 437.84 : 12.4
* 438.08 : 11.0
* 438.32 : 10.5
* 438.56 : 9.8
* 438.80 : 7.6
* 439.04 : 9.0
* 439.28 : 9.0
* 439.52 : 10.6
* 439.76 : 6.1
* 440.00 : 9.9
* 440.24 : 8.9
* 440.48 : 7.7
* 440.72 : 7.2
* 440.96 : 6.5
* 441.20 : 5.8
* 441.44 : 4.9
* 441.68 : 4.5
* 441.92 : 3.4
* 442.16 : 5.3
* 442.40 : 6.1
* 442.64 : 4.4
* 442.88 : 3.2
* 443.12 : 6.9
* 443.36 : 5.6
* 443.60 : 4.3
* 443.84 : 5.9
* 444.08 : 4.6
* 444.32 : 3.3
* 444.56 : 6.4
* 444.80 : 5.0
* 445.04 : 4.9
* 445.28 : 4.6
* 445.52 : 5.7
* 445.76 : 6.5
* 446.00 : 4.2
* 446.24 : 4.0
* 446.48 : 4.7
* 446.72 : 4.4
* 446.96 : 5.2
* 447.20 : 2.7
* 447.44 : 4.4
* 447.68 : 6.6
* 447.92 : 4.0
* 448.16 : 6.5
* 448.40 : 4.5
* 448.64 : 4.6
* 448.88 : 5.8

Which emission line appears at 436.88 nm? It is C III] 1909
